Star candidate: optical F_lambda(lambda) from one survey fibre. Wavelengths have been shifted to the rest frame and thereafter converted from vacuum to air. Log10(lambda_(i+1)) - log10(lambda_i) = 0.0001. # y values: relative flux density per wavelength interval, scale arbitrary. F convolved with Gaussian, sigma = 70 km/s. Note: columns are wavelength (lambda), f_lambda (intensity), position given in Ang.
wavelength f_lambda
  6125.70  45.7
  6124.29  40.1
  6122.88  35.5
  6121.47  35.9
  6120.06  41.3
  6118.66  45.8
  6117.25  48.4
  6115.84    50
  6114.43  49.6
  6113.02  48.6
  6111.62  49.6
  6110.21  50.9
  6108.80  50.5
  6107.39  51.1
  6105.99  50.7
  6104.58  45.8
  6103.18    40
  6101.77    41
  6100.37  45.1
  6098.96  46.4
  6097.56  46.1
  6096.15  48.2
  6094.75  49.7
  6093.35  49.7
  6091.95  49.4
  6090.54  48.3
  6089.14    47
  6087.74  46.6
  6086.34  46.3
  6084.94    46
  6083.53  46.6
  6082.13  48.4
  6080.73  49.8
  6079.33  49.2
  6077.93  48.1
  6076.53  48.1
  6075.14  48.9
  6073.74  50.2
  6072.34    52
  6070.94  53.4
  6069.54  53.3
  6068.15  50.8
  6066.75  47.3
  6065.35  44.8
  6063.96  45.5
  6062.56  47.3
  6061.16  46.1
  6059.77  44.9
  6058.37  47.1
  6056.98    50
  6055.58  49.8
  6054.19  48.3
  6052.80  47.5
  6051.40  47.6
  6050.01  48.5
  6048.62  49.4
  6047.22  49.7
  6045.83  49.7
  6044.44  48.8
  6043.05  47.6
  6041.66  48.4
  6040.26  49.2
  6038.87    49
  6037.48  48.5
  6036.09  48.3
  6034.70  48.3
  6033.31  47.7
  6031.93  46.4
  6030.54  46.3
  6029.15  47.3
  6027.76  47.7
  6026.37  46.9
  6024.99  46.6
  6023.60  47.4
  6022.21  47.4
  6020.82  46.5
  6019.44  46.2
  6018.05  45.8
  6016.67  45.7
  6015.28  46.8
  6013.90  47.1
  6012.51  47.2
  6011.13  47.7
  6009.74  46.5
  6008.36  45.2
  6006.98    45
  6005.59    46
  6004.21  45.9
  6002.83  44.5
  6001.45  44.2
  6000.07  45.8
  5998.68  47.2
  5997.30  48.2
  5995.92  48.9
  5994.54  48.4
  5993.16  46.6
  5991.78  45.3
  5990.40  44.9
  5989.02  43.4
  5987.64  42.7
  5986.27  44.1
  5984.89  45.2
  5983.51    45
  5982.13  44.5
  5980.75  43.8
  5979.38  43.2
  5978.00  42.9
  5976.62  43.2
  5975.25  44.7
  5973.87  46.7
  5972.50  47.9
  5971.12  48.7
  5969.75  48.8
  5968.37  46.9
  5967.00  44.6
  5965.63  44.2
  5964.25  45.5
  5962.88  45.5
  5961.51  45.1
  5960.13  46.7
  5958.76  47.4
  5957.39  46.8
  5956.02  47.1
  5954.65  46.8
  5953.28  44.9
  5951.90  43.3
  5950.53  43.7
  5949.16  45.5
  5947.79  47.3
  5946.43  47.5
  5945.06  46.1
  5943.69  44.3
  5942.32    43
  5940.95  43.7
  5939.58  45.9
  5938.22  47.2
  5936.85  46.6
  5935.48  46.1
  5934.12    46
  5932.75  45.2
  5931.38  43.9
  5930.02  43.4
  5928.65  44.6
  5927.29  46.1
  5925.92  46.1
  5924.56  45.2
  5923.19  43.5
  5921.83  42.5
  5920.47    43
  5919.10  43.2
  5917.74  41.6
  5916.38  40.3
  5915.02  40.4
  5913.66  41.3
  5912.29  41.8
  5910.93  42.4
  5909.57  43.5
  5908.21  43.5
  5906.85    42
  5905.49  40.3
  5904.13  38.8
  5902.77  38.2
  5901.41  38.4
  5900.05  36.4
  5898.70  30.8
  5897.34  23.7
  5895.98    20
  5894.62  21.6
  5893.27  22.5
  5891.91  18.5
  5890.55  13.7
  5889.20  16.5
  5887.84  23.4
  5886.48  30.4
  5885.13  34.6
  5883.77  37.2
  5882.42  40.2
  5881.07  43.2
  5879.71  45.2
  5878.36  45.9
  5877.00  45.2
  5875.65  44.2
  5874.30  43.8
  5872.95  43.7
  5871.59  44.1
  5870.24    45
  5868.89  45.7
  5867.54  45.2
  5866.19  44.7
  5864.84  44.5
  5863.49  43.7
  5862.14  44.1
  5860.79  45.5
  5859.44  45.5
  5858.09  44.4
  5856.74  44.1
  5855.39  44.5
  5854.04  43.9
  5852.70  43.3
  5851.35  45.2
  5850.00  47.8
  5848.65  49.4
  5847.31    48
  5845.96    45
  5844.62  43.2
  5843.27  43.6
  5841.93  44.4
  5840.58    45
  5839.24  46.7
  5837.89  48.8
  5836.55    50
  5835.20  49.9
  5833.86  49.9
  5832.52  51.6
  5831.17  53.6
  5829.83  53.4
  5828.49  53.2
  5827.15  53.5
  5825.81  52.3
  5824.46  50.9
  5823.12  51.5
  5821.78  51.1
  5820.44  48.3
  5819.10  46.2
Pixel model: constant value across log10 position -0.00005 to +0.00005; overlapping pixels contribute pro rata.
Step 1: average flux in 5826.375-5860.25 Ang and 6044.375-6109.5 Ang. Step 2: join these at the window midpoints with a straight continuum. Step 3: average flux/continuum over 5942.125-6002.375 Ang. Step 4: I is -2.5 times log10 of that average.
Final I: 0.05 mag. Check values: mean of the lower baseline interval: 47.5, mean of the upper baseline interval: 48.1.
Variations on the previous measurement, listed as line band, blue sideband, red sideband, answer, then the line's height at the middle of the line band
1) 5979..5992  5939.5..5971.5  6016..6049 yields 0.06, 46.5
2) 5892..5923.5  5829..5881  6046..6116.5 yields 0.25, 46.6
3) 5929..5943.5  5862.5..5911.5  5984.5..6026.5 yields -0.11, 40.6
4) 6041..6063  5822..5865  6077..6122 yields -0.02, 47.3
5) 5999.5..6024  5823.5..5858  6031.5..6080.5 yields 0.05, 48.5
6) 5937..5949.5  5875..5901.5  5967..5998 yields -0.15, 39.7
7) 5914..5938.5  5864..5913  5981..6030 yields -0.11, 39.7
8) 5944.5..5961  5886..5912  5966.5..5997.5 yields -0.14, 40.4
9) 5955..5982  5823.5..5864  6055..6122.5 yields 0.04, 47.6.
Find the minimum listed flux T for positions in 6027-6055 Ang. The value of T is 46.3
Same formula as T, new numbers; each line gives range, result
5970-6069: 42.7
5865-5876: 43.7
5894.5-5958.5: 20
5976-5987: 42.9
